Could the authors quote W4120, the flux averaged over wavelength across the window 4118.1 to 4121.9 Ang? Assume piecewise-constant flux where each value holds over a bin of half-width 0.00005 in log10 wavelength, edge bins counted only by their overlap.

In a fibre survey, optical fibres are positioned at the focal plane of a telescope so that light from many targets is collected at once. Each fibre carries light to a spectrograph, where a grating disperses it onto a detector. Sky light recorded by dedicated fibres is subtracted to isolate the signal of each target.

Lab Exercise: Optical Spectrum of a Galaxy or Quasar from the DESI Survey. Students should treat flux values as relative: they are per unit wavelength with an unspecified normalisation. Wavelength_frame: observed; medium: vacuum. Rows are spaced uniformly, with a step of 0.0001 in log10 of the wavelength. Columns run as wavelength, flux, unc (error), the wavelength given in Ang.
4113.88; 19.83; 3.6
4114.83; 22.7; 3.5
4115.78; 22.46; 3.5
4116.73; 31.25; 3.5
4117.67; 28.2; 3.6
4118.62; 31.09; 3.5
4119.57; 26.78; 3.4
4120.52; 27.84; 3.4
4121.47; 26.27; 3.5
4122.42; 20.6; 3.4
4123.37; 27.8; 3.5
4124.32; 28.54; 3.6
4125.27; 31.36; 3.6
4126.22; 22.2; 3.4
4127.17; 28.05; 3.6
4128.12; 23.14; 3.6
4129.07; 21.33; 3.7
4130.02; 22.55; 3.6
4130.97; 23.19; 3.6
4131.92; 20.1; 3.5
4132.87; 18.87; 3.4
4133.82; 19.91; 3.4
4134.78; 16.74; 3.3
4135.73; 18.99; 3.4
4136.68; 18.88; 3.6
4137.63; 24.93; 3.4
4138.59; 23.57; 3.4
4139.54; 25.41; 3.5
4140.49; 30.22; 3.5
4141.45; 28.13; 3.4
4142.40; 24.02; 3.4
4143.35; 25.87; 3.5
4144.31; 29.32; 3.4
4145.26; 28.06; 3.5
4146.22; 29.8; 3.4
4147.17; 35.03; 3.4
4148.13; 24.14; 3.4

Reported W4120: 28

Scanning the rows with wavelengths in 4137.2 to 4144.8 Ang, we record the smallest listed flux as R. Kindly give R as 23.57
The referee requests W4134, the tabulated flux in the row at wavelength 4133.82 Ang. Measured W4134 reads 19.91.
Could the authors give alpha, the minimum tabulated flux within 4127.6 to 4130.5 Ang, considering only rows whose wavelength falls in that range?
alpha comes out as 21.33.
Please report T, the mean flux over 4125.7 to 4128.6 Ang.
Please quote 24.6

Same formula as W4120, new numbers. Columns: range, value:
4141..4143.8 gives 26.1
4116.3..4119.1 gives 30.2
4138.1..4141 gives 26.3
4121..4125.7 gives 26.9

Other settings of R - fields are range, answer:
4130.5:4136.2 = 16.74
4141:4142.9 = 24.02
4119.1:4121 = 26.78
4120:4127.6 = 20.6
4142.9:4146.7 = 25.87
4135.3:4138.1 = 18.88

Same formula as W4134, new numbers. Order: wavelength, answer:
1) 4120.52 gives 27.84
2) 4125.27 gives 31.36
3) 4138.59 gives 23.57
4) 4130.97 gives 23.19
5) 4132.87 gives 18.87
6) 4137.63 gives 24.93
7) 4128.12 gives 23.14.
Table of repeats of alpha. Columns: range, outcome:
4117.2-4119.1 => 28.2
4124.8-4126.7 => 22.2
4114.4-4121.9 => 22.46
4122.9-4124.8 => 27.8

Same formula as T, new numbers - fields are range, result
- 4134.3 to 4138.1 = 19.9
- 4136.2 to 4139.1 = 22.5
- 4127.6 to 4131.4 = 22.6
